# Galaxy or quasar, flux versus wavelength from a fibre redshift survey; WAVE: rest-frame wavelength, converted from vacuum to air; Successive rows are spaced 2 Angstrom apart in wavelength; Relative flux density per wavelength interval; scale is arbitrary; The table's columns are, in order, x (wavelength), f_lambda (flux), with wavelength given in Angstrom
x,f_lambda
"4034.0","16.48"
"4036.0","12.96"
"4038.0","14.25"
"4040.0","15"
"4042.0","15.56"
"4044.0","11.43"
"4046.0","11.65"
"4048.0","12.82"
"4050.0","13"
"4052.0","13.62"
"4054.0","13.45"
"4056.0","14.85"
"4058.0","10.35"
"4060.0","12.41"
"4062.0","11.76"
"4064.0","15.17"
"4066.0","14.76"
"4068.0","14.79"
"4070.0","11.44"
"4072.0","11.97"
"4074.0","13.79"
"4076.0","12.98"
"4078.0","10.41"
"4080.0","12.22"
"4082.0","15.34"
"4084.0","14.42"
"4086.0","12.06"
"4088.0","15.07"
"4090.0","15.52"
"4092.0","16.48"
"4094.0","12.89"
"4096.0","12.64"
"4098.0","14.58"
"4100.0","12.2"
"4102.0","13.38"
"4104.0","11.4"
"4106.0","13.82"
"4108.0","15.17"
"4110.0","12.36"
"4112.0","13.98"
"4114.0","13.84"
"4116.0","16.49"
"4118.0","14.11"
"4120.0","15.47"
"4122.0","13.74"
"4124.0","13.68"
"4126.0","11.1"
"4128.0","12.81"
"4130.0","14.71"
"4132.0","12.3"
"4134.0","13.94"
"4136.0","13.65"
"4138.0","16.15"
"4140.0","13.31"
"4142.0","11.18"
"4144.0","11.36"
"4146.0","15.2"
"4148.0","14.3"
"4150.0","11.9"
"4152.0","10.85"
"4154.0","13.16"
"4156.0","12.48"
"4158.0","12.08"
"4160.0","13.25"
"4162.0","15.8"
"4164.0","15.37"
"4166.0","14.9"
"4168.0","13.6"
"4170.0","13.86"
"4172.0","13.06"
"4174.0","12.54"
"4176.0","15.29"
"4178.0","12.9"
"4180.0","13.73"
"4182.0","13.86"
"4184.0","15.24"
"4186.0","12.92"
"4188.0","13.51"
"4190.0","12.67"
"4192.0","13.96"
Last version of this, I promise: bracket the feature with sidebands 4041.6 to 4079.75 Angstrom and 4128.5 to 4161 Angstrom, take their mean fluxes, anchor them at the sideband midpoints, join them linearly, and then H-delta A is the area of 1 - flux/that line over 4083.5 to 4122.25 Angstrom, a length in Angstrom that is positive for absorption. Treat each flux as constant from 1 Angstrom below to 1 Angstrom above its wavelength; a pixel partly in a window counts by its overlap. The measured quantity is -2.9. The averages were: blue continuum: 12.9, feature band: 14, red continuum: 13.1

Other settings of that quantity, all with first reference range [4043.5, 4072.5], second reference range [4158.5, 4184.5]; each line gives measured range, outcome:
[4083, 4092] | -0.87 Angstrom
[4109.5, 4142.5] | -0.37 Angstrom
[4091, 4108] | -0.23 Angstrom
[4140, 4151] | 0.76 Angstrom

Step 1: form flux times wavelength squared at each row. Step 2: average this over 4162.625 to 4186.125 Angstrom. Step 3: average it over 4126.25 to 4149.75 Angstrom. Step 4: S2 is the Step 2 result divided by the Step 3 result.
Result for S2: 1.06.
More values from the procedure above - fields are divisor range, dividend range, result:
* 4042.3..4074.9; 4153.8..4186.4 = 1.12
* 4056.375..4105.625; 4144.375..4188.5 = 1.07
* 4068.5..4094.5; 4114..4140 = 1.06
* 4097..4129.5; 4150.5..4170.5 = 1.01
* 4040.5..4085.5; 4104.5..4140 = 1.09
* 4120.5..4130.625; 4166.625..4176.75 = 1.05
